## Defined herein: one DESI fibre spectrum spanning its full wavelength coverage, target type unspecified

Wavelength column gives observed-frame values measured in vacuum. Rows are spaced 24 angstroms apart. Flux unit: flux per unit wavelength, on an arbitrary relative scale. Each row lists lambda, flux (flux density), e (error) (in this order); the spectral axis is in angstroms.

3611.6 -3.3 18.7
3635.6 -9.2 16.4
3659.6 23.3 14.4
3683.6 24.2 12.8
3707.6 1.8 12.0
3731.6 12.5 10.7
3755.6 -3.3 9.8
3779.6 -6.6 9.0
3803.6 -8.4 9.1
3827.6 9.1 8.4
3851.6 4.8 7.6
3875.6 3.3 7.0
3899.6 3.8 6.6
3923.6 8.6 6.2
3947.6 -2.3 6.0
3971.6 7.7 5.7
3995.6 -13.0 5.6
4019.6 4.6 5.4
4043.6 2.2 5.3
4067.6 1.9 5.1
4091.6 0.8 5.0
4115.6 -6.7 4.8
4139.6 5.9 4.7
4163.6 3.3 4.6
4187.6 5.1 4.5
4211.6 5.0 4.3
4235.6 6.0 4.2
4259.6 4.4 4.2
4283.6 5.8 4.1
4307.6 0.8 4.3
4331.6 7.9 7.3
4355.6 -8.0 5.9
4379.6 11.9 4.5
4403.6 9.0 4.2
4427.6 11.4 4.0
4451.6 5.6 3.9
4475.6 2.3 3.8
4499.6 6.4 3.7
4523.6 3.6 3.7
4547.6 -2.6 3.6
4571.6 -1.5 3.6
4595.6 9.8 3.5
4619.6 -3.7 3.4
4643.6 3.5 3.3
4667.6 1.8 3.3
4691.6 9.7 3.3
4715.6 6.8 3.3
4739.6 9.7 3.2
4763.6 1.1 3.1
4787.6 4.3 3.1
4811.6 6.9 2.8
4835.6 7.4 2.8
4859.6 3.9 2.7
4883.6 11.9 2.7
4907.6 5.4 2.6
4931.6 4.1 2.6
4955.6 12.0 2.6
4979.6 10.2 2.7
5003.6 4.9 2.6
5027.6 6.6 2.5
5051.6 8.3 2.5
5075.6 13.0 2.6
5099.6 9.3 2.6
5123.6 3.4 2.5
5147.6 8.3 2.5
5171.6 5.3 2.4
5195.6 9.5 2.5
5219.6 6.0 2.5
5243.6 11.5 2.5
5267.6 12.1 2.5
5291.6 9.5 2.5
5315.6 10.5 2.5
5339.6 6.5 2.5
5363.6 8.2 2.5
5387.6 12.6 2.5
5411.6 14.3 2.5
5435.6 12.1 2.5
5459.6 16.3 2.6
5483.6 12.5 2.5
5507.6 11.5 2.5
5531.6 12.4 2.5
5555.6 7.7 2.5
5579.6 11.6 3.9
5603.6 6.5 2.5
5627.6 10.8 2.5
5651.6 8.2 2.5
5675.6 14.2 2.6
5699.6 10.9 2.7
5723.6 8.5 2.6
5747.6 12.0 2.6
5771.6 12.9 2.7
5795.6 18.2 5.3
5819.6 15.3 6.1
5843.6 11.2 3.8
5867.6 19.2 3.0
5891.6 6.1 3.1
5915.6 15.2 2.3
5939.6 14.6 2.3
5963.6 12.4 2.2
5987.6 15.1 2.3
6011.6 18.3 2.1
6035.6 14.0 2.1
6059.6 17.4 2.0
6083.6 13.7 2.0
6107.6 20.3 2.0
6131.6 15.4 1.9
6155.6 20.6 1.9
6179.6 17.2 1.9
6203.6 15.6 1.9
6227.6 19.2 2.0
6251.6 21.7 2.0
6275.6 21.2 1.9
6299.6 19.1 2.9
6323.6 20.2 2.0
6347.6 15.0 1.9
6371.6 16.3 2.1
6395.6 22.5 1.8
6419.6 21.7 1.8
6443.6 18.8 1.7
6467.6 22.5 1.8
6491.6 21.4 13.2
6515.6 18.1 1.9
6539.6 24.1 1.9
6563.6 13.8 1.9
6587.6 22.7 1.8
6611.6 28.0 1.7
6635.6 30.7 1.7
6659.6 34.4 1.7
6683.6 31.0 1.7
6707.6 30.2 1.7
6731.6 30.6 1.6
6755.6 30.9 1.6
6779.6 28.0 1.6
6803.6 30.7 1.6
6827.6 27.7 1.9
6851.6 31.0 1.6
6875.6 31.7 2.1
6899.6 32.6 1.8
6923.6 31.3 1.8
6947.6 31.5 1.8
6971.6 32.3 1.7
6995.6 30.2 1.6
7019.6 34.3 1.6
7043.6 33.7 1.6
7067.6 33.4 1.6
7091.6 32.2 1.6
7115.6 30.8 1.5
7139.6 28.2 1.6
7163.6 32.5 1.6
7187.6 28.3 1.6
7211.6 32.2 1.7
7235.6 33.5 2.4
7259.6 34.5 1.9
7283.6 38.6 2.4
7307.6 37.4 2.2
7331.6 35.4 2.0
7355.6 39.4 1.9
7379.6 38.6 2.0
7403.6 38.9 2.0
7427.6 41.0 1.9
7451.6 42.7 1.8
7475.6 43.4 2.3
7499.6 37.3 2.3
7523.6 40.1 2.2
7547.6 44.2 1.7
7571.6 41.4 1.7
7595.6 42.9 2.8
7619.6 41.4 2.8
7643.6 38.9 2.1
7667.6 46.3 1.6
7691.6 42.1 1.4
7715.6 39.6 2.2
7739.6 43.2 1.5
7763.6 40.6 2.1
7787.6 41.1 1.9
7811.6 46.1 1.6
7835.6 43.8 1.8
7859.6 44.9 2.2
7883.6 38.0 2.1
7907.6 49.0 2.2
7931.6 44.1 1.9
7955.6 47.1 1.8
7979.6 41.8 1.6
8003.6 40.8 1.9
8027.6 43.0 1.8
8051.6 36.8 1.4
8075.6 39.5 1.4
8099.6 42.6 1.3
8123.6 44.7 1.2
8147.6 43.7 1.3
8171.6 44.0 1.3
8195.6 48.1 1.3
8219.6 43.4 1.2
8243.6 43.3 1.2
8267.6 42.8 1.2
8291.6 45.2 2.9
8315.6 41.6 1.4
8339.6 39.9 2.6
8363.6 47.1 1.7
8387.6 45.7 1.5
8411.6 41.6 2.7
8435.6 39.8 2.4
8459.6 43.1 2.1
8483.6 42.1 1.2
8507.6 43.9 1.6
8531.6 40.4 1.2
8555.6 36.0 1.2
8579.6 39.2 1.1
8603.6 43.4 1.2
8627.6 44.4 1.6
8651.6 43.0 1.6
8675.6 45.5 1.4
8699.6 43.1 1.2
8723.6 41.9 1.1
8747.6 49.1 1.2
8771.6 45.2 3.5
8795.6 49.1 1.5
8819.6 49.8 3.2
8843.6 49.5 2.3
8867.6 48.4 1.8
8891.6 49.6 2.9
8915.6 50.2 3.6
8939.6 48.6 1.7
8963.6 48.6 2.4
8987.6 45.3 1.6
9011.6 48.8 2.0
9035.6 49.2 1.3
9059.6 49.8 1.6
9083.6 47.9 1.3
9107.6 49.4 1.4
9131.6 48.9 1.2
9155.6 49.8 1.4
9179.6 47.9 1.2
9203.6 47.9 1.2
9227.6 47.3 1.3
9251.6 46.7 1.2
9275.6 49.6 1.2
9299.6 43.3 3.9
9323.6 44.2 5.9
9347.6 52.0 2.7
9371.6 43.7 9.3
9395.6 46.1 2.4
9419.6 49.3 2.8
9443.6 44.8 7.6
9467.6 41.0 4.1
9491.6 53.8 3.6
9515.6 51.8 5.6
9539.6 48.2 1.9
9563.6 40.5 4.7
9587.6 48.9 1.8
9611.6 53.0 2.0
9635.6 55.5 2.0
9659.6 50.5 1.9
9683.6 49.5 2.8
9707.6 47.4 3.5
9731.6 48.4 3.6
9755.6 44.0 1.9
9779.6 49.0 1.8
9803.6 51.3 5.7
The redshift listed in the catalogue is 0.65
